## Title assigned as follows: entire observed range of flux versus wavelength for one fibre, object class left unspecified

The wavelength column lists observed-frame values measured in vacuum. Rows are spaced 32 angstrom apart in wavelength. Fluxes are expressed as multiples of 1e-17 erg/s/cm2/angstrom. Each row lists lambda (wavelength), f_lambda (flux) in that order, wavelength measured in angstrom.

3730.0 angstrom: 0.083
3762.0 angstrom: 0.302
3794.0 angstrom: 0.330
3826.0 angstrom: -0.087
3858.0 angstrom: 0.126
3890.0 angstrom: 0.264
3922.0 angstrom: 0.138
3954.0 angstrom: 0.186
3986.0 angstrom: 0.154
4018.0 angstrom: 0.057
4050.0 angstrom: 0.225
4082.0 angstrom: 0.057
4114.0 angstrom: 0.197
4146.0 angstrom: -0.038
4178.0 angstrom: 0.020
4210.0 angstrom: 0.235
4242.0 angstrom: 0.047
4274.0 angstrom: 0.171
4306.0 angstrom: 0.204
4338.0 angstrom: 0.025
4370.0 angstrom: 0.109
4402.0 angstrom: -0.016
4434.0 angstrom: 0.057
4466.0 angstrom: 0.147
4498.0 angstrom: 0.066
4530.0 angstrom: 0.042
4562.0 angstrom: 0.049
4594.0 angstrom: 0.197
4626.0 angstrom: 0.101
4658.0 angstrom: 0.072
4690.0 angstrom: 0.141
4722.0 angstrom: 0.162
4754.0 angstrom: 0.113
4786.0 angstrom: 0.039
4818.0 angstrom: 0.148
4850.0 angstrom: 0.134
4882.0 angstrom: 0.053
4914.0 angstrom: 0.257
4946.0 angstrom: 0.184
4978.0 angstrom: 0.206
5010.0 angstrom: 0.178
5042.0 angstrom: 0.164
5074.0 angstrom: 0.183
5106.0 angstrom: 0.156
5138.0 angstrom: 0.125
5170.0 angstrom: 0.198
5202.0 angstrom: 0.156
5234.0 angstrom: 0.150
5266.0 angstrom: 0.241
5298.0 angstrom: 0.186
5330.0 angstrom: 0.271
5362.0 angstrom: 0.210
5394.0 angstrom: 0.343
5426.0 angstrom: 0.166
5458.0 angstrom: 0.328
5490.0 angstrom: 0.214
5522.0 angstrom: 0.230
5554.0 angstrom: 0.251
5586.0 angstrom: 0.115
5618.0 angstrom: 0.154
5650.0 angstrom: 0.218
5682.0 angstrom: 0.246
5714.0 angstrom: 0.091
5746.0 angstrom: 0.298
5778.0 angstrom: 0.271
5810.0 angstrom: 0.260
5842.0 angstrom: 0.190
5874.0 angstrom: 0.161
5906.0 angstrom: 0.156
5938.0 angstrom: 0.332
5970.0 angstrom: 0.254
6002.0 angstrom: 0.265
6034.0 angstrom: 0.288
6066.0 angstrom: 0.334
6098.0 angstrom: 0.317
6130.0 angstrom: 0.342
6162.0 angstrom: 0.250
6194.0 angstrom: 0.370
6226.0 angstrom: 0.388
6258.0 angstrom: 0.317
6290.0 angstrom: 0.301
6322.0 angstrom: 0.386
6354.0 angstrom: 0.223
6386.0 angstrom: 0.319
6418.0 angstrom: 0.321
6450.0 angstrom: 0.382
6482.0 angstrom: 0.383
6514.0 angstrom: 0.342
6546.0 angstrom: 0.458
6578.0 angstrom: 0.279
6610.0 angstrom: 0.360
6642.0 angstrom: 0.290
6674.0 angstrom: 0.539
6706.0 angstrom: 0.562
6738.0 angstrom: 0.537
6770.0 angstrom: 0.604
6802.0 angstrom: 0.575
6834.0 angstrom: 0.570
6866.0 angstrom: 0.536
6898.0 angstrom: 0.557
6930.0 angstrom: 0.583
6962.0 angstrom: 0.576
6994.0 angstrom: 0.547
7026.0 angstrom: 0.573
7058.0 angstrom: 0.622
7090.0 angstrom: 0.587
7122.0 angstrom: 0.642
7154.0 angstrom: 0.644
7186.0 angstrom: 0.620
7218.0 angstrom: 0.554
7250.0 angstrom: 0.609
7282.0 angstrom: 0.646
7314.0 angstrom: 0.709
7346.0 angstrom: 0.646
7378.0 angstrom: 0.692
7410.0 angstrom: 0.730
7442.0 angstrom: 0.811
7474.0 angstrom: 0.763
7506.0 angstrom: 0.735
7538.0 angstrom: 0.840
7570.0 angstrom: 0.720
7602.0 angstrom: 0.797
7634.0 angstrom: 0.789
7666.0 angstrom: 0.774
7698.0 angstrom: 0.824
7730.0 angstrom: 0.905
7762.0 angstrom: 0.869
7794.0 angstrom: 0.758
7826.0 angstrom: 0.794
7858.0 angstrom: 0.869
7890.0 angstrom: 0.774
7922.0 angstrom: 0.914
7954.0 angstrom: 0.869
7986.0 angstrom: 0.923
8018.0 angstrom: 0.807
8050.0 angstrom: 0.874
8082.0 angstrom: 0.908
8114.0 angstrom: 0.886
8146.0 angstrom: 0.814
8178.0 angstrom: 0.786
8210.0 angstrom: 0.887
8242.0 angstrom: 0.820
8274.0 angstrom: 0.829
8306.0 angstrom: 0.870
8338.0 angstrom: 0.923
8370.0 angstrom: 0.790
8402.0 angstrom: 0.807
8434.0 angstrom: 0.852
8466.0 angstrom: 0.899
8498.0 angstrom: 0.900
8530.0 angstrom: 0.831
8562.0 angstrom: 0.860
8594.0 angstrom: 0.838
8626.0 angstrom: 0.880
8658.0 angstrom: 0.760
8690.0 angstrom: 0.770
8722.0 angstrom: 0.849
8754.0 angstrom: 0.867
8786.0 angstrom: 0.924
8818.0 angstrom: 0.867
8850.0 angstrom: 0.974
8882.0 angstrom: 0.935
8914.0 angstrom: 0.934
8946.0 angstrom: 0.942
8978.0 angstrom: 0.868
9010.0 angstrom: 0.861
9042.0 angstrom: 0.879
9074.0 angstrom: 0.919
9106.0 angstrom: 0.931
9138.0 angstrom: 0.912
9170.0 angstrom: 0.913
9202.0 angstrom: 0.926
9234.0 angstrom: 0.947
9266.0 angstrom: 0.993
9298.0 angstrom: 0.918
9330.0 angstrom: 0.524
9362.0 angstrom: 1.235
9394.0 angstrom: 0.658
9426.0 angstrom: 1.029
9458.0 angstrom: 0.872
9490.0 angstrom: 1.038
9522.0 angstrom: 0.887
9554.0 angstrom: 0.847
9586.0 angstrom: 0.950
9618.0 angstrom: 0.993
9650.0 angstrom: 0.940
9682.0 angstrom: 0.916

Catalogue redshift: 0.68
